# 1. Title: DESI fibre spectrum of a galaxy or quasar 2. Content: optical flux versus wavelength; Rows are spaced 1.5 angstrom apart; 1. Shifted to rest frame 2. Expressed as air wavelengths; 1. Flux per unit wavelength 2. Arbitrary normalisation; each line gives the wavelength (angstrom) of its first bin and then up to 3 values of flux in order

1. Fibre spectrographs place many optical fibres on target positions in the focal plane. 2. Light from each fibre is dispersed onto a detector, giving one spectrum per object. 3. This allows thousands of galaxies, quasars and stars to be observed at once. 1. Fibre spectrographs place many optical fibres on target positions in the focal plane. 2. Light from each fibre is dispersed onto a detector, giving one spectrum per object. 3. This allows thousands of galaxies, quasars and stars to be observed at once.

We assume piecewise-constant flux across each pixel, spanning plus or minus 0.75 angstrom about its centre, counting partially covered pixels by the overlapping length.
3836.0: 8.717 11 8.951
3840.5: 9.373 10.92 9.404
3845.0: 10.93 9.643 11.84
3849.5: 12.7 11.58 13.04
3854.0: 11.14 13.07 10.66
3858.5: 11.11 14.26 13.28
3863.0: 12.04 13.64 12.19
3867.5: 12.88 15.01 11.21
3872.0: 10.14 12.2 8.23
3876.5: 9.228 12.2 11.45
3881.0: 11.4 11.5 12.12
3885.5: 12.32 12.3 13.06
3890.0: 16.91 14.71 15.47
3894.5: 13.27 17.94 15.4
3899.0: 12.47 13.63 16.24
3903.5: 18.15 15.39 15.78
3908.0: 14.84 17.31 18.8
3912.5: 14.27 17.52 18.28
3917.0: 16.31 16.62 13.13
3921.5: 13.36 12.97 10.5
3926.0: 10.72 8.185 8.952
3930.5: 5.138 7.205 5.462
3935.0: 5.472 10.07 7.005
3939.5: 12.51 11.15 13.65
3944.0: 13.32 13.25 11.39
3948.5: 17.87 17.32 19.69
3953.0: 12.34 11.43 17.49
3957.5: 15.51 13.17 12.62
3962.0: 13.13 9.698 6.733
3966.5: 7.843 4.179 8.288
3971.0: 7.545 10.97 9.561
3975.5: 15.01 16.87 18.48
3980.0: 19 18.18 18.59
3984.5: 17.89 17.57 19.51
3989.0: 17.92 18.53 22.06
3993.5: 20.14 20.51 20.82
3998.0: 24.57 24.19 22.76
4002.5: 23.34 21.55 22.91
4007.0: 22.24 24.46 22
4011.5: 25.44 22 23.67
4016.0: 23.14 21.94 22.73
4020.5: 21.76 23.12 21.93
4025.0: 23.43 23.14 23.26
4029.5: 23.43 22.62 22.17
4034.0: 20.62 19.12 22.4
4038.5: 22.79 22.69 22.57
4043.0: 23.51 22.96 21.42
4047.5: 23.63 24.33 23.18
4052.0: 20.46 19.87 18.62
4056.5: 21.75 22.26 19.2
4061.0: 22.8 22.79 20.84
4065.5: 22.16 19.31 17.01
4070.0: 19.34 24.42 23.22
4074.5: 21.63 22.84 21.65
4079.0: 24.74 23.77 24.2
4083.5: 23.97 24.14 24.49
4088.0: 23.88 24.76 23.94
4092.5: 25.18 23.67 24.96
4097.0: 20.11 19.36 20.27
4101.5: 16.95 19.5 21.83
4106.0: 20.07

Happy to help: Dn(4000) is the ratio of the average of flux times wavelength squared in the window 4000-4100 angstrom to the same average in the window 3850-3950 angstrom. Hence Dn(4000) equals 1.9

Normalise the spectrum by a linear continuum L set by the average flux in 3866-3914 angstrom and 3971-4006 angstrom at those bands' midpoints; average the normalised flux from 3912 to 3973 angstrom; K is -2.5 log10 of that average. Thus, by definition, 0.36 mag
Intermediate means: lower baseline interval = 13.8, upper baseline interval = 18.9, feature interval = 11.8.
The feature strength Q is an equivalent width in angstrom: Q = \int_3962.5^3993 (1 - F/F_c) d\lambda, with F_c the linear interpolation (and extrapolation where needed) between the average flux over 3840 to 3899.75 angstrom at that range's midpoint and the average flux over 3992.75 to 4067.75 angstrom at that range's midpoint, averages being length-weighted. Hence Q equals 7.8 angstrom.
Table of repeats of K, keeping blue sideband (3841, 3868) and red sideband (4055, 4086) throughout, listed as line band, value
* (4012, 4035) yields -0.14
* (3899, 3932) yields 0.06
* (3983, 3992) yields -0.03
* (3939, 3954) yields 0.14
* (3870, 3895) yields 0.09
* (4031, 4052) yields -0.08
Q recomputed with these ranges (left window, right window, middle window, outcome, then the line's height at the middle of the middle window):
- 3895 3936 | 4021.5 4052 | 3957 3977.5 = 7.8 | 17.3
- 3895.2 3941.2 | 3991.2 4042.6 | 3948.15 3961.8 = 1.1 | 16.5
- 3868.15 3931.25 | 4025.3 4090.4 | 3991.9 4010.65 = -3.2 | 19.1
